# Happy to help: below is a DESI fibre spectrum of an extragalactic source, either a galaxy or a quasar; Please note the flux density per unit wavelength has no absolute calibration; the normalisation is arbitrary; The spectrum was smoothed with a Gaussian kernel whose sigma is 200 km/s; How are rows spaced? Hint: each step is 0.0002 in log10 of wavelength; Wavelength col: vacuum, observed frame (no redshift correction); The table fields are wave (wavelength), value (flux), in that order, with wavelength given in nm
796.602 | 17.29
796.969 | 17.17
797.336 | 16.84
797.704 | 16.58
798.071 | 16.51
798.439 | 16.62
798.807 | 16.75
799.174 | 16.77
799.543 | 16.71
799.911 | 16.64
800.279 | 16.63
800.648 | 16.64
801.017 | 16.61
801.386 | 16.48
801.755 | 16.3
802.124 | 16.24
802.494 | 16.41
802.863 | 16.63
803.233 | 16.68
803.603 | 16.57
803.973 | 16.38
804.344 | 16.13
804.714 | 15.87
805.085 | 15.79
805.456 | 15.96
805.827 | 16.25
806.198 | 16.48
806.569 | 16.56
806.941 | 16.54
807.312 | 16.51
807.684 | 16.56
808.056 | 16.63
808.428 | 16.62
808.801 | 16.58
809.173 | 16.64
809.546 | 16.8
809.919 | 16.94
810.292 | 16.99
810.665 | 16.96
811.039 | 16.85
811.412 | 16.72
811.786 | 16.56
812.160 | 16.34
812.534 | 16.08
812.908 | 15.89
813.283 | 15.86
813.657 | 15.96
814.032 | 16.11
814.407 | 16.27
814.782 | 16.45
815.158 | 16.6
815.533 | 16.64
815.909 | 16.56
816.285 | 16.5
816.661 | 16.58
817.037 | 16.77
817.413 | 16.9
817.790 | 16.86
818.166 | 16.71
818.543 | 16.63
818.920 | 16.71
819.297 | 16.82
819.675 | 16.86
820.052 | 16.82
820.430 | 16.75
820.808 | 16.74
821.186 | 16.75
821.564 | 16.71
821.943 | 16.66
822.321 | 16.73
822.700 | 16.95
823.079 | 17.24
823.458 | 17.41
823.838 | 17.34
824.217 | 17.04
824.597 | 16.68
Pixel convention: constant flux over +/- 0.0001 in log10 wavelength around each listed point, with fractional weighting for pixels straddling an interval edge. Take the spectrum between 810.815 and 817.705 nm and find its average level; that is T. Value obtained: 16.4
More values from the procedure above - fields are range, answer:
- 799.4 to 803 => 16.5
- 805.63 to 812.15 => 16.6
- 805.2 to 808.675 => 16.4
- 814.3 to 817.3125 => 16.6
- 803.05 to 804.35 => 16.5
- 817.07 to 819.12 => 16.8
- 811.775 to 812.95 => 16.2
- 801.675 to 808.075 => 16.4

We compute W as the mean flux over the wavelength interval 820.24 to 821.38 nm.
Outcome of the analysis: 16.7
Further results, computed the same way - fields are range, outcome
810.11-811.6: 16.9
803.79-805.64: 16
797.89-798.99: 16.6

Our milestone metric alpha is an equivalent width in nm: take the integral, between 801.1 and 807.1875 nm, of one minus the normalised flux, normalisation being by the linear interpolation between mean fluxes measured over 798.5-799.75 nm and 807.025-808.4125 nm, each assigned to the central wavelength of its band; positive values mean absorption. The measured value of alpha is 0.113 nm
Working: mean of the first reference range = 16.7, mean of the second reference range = 16.6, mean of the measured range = 16.3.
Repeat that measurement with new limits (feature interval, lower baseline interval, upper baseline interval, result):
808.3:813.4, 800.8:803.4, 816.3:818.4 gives 0.02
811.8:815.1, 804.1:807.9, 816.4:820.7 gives 0.08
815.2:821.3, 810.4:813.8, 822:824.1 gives 0.02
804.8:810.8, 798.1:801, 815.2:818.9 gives 0.05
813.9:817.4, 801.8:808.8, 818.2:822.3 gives 0.02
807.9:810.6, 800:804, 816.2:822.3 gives -0.02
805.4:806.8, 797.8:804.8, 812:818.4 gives 0.01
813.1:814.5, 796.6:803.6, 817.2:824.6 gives 0.06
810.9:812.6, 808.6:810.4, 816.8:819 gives 0.02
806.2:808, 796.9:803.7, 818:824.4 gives 0.02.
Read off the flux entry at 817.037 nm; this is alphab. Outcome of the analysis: 16.77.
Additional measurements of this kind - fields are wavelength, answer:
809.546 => 16.8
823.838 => 17.34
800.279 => 16.63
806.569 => 16.56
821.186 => 16.75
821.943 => 16.66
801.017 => 16.61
